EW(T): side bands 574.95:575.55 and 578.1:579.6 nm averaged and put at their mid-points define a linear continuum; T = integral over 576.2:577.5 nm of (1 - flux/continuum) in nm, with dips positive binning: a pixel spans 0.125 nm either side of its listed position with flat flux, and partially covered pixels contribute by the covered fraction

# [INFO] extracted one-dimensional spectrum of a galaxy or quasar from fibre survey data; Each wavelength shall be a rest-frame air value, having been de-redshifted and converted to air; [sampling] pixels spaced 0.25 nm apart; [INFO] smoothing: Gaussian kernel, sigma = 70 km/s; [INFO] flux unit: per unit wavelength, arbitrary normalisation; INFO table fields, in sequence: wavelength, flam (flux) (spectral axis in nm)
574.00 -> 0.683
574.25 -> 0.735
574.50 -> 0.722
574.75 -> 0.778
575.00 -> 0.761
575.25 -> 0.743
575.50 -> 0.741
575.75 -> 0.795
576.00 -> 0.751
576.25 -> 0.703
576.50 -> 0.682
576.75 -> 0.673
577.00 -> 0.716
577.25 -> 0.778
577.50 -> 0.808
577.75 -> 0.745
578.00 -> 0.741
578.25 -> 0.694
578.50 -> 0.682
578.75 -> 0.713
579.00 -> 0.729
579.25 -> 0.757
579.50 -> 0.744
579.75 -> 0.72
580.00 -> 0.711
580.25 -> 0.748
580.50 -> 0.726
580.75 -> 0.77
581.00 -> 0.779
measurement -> 0.026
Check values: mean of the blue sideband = 0.748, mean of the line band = 0.72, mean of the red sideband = 0.72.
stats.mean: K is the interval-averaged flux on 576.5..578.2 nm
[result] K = 0.737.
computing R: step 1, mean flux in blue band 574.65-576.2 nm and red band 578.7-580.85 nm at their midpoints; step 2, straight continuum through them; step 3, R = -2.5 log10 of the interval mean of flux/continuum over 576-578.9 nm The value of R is 0.04 mag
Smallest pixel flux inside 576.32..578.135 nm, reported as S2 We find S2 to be 0.673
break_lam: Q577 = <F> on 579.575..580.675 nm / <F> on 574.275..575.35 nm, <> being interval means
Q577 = 1.0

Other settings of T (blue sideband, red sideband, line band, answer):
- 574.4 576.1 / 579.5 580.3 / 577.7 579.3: 0.03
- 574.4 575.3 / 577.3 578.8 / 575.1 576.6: 0.02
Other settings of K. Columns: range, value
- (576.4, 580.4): 0.728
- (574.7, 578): 0.743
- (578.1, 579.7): 0.72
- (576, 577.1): 0.7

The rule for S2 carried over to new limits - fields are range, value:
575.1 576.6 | 0.682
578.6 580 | 0.711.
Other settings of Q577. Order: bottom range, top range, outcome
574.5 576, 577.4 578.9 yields 0.96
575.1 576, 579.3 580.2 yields 0.96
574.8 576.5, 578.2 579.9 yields 0.97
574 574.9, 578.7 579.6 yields 1.00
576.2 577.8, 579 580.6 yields 1.01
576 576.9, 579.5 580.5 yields 1.05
